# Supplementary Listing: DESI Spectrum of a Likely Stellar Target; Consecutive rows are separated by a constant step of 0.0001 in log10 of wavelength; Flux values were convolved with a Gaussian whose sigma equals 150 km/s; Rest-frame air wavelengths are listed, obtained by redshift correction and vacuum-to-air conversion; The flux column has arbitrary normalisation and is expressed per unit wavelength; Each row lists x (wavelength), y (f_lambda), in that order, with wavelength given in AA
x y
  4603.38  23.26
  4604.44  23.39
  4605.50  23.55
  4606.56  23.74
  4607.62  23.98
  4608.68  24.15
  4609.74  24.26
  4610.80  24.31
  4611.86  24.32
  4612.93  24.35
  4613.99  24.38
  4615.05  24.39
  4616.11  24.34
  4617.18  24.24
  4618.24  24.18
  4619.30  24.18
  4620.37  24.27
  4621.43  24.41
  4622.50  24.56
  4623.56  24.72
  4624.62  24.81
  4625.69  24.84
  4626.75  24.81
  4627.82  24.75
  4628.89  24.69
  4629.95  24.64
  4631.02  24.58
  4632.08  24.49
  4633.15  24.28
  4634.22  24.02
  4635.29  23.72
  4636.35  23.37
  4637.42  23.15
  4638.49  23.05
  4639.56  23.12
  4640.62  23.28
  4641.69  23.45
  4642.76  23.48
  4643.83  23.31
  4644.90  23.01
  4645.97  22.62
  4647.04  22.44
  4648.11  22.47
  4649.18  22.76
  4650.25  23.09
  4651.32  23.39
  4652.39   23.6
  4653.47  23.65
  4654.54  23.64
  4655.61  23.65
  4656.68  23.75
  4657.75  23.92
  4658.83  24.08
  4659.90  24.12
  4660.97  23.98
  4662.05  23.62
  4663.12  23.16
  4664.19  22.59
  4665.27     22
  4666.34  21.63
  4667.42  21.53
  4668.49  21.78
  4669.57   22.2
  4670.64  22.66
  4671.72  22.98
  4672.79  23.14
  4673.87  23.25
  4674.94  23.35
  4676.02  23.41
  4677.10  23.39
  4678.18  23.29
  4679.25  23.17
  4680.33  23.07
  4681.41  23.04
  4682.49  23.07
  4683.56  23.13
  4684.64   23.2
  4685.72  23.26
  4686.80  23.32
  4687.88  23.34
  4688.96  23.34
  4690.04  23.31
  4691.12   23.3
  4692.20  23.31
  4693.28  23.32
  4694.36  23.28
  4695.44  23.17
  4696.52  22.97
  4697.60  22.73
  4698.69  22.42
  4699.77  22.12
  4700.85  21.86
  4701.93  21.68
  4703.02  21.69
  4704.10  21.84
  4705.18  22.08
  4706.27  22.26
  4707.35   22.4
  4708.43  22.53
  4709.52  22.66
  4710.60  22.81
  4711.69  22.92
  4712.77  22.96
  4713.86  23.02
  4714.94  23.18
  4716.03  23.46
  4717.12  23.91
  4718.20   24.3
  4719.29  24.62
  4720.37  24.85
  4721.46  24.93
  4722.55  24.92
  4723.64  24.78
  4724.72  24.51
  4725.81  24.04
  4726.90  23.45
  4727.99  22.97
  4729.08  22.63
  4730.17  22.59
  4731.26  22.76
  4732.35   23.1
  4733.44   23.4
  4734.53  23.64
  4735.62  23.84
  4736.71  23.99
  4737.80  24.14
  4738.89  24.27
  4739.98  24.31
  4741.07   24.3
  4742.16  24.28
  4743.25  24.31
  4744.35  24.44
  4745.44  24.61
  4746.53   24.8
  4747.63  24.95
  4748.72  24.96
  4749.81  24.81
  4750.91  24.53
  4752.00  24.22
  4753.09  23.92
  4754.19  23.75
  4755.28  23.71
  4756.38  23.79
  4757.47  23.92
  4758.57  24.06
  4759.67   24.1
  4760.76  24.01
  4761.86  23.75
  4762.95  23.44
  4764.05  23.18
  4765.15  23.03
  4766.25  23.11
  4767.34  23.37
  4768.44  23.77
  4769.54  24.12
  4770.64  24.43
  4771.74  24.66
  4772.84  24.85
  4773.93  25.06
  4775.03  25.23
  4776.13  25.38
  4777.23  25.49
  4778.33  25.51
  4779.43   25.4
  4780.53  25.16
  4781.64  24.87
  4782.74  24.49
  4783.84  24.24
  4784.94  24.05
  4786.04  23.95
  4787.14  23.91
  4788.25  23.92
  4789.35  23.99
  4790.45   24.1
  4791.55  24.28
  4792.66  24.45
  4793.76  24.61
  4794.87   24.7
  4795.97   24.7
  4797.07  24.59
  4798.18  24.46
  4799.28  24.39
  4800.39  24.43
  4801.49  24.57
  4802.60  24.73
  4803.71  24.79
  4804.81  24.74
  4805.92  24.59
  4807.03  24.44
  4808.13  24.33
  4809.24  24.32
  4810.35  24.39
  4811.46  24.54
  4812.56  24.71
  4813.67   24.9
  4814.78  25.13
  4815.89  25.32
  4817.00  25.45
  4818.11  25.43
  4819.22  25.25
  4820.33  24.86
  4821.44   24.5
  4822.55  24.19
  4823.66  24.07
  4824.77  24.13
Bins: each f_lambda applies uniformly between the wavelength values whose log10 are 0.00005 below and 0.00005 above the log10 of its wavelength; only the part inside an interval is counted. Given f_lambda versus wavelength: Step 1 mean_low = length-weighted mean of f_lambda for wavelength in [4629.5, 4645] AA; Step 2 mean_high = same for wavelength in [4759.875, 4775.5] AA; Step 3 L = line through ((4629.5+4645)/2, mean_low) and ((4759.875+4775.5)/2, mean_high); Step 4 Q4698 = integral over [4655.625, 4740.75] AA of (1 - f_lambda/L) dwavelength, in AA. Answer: 2.3 AA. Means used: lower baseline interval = 23.7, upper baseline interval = 24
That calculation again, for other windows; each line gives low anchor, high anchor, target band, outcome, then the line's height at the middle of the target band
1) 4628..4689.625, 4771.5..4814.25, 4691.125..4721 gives 1.1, 23.8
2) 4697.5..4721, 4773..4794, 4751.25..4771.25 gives 0.3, 24.1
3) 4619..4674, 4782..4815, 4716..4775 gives 0.2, 24.1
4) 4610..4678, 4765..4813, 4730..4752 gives 0.1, 24.2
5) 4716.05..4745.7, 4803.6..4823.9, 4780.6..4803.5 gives 0.1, 24.5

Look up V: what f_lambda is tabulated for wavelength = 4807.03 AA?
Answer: 24.44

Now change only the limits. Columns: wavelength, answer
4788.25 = 23.92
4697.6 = 22.73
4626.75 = 24.81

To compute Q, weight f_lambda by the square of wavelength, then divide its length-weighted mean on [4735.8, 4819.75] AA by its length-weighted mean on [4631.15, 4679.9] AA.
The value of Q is 1.11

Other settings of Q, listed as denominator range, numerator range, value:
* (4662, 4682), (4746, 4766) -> 1.09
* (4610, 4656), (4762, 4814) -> 1.09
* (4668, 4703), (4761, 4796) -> 1.10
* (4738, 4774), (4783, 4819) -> 1.04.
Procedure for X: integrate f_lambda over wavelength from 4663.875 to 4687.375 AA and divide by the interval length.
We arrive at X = 22.8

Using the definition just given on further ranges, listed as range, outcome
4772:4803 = 24.6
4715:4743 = 23.9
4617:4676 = 23.5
